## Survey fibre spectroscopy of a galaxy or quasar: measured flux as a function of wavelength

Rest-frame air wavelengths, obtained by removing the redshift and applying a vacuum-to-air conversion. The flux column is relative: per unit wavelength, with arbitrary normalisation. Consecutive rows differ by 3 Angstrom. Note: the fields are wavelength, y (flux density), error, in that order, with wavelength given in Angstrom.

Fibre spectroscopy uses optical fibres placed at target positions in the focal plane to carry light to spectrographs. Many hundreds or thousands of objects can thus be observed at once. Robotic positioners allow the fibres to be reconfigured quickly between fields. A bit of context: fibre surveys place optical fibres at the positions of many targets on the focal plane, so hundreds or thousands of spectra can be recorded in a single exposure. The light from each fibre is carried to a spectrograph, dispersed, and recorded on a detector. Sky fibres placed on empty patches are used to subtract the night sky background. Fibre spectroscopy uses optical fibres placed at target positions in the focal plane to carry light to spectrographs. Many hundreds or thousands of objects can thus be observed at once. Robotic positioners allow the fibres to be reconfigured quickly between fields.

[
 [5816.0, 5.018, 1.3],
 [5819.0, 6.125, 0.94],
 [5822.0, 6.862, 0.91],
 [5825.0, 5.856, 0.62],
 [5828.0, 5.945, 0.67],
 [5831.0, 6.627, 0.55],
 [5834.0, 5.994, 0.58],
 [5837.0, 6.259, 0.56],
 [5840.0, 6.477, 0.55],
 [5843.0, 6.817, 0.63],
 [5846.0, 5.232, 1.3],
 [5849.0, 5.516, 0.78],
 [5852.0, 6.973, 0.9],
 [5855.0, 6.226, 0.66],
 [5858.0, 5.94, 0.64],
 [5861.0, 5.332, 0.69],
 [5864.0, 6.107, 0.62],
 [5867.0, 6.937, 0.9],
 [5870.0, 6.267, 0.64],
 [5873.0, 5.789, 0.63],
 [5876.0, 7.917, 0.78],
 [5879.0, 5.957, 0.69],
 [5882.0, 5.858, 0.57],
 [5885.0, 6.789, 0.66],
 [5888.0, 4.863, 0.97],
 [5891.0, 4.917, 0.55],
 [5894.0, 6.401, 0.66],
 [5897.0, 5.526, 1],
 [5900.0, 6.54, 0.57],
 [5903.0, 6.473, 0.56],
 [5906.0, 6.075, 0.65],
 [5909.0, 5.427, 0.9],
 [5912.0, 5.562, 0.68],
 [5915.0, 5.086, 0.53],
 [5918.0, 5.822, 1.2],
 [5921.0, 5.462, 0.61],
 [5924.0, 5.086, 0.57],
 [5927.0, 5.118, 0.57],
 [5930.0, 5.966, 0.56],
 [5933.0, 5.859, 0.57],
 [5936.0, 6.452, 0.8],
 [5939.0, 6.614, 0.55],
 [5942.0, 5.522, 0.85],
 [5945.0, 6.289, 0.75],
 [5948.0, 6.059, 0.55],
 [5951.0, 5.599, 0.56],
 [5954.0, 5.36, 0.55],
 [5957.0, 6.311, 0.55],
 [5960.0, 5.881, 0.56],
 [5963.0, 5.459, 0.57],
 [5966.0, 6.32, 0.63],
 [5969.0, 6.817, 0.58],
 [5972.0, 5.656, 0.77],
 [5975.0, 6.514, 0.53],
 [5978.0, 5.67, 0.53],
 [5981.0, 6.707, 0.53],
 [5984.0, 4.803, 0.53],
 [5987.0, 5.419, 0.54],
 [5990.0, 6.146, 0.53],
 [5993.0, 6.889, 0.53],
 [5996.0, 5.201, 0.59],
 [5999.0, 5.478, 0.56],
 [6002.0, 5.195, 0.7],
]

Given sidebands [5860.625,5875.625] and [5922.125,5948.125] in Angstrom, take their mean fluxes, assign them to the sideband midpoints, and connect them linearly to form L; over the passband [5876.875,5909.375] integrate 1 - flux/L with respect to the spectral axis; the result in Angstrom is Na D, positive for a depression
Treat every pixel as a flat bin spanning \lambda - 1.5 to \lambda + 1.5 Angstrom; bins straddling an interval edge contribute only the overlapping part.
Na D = 0.9 Angstrom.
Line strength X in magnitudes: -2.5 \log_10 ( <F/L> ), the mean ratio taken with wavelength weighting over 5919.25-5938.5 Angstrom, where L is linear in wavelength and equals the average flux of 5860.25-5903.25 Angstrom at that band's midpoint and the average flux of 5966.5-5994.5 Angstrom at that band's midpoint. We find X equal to 0.071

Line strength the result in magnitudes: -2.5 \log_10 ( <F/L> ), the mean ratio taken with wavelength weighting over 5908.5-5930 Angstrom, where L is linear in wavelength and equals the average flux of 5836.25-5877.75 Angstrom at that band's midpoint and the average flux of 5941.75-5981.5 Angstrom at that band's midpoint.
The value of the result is 0.13 mag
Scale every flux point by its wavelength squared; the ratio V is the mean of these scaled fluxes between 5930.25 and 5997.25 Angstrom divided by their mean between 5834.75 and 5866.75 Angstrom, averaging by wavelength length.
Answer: 1.02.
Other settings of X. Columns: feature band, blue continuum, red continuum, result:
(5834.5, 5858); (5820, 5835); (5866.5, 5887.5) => 0.022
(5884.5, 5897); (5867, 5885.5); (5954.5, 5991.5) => 0.135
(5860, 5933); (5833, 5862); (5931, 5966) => 0.025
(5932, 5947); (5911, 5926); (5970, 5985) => -0.106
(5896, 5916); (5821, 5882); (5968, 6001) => 0.048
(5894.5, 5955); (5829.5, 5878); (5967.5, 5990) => 0.052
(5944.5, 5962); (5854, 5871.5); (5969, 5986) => 0.018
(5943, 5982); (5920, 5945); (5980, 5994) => -0.029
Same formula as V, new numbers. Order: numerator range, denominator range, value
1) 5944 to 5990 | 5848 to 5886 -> 0.98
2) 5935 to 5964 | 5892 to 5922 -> 1.04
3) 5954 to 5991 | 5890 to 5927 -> 1.07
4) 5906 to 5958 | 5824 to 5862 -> 0.97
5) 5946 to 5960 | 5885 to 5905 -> 1.02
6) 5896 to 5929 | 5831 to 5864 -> 0.95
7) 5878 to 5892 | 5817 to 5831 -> 0.94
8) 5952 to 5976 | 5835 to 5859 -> 1.01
